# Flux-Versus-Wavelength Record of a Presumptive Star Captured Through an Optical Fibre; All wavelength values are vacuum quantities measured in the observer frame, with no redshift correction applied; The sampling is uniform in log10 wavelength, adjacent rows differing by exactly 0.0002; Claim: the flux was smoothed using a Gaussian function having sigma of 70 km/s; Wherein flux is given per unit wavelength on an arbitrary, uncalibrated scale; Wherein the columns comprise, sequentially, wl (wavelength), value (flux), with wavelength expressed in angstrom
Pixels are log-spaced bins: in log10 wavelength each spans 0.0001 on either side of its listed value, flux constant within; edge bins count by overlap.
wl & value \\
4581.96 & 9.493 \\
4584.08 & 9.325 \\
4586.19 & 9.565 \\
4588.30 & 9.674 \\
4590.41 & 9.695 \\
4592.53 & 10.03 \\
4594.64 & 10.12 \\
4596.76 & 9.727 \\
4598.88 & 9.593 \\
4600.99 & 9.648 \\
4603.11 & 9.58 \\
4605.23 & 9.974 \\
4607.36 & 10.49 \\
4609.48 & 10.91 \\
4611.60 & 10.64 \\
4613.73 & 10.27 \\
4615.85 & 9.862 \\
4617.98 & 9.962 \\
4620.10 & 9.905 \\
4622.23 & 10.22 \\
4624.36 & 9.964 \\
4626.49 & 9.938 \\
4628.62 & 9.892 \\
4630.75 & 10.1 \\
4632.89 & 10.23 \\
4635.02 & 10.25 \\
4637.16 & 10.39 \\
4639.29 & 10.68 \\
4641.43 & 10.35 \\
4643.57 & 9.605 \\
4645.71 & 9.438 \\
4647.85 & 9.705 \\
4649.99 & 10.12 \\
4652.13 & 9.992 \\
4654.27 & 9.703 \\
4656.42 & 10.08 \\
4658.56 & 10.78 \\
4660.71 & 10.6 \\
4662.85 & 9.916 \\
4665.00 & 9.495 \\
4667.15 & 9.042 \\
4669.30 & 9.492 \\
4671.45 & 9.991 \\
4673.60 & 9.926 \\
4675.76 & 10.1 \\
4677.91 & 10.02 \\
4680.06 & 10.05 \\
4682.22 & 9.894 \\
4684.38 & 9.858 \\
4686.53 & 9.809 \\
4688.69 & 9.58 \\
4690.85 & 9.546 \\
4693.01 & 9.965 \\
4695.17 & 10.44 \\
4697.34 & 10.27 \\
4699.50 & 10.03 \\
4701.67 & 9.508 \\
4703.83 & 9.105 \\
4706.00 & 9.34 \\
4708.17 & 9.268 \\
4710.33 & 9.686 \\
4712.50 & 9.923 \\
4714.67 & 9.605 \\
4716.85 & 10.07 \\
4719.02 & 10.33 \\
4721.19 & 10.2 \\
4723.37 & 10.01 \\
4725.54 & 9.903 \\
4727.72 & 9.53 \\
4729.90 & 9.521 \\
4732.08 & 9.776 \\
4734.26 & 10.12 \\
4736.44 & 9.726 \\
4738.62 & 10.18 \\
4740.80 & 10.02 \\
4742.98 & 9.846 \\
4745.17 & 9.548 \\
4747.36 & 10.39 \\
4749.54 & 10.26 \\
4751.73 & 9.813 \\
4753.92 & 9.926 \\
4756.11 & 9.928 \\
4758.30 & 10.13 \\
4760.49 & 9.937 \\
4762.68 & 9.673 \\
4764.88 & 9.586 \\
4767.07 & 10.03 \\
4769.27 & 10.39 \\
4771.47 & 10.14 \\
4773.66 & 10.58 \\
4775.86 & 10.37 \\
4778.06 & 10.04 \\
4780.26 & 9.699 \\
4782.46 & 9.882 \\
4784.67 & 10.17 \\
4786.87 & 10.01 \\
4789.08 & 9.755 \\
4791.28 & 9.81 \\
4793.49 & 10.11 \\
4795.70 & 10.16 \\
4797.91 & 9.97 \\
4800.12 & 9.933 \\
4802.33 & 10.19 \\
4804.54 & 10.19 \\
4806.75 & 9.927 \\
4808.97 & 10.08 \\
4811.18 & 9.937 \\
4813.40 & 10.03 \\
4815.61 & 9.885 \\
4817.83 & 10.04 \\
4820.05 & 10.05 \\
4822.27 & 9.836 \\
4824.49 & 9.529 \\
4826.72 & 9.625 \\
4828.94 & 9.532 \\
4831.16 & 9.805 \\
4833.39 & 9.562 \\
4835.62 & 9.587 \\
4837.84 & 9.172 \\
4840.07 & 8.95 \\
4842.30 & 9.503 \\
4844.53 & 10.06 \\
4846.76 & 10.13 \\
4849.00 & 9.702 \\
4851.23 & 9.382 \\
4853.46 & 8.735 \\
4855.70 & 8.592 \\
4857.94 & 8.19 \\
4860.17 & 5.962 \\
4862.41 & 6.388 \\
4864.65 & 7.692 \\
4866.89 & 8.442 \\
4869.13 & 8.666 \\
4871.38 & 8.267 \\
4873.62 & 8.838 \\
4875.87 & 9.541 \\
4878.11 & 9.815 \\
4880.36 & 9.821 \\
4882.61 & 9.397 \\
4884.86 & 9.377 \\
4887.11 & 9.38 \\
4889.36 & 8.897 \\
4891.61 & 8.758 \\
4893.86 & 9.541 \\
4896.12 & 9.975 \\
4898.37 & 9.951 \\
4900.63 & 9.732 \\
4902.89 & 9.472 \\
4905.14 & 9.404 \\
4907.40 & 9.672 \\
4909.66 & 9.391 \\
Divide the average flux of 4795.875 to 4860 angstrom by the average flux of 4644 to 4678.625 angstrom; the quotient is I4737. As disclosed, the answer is 0.97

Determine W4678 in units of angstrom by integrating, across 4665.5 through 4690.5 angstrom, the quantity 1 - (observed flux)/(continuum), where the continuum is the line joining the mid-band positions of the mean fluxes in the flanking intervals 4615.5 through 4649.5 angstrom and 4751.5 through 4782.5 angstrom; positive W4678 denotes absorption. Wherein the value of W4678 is 0.62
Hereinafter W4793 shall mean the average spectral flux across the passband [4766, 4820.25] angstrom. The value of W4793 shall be 10.1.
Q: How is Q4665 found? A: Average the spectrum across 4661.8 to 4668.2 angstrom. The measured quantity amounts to 9.48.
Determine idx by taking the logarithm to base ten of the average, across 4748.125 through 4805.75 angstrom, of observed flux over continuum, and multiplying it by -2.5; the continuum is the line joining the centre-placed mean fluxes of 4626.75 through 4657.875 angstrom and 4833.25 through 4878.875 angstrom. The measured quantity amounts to -0.09 mag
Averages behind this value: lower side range 10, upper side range 8.79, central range 10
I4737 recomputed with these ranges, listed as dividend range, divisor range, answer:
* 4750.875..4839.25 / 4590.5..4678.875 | 0.99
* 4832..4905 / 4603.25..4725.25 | 0.91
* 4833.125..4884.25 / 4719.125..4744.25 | 0.90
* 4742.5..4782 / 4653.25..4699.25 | 1.01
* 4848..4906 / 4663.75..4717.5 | 0.91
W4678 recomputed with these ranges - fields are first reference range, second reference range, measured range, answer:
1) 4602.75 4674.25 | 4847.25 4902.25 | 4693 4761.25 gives -1.9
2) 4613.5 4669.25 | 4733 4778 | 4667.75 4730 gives 1.2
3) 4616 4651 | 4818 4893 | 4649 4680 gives -0.1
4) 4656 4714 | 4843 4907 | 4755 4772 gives -0.8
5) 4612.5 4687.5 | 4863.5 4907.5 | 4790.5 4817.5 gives -1.5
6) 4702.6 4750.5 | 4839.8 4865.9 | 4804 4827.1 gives -2.5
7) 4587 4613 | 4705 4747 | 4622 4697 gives -0.4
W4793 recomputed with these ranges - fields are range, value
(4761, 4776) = 10.1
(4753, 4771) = 9.95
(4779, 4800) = 9.95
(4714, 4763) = 9.94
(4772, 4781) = 10.2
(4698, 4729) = 9.76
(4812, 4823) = 9.97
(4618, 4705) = 9.95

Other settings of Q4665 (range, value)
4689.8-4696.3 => 9.98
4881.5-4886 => 9.39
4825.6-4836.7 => 9.62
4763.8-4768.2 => 9.81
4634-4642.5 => 10.4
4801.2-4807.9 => 10.1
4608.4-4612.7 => 10.8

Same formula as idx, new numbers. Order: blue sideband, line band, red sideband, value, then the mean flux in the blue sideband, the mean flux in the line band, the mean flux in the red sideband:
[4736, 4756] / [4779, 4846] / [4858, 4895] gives -0.06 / 9.97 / 9.83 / 8.66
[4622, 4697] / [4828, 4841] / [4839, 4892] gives -0.05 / 9.98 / 9.44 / 8.85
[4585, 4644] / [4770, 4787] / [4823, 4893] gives -0.09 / 10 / 10.1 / 9.02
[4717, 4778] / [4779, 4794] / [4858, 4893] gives -0.04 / 10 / 9.91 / 8.61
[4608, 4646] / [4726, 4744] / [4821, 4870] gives -0.03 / 10.2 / 9.84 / 8.96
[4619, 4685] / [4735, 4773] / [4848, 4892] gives -0.07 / 9.99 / 9.98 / 8.69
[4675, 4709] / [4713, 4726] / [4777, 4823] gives -0.02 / 9.8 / 10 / 9.99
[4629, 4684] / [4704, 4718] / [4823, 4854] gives 0.03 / 9.99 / 9.62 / 9.54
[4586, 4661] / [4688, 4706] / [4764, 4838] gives 0.02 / 10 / 9.78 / 9.94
